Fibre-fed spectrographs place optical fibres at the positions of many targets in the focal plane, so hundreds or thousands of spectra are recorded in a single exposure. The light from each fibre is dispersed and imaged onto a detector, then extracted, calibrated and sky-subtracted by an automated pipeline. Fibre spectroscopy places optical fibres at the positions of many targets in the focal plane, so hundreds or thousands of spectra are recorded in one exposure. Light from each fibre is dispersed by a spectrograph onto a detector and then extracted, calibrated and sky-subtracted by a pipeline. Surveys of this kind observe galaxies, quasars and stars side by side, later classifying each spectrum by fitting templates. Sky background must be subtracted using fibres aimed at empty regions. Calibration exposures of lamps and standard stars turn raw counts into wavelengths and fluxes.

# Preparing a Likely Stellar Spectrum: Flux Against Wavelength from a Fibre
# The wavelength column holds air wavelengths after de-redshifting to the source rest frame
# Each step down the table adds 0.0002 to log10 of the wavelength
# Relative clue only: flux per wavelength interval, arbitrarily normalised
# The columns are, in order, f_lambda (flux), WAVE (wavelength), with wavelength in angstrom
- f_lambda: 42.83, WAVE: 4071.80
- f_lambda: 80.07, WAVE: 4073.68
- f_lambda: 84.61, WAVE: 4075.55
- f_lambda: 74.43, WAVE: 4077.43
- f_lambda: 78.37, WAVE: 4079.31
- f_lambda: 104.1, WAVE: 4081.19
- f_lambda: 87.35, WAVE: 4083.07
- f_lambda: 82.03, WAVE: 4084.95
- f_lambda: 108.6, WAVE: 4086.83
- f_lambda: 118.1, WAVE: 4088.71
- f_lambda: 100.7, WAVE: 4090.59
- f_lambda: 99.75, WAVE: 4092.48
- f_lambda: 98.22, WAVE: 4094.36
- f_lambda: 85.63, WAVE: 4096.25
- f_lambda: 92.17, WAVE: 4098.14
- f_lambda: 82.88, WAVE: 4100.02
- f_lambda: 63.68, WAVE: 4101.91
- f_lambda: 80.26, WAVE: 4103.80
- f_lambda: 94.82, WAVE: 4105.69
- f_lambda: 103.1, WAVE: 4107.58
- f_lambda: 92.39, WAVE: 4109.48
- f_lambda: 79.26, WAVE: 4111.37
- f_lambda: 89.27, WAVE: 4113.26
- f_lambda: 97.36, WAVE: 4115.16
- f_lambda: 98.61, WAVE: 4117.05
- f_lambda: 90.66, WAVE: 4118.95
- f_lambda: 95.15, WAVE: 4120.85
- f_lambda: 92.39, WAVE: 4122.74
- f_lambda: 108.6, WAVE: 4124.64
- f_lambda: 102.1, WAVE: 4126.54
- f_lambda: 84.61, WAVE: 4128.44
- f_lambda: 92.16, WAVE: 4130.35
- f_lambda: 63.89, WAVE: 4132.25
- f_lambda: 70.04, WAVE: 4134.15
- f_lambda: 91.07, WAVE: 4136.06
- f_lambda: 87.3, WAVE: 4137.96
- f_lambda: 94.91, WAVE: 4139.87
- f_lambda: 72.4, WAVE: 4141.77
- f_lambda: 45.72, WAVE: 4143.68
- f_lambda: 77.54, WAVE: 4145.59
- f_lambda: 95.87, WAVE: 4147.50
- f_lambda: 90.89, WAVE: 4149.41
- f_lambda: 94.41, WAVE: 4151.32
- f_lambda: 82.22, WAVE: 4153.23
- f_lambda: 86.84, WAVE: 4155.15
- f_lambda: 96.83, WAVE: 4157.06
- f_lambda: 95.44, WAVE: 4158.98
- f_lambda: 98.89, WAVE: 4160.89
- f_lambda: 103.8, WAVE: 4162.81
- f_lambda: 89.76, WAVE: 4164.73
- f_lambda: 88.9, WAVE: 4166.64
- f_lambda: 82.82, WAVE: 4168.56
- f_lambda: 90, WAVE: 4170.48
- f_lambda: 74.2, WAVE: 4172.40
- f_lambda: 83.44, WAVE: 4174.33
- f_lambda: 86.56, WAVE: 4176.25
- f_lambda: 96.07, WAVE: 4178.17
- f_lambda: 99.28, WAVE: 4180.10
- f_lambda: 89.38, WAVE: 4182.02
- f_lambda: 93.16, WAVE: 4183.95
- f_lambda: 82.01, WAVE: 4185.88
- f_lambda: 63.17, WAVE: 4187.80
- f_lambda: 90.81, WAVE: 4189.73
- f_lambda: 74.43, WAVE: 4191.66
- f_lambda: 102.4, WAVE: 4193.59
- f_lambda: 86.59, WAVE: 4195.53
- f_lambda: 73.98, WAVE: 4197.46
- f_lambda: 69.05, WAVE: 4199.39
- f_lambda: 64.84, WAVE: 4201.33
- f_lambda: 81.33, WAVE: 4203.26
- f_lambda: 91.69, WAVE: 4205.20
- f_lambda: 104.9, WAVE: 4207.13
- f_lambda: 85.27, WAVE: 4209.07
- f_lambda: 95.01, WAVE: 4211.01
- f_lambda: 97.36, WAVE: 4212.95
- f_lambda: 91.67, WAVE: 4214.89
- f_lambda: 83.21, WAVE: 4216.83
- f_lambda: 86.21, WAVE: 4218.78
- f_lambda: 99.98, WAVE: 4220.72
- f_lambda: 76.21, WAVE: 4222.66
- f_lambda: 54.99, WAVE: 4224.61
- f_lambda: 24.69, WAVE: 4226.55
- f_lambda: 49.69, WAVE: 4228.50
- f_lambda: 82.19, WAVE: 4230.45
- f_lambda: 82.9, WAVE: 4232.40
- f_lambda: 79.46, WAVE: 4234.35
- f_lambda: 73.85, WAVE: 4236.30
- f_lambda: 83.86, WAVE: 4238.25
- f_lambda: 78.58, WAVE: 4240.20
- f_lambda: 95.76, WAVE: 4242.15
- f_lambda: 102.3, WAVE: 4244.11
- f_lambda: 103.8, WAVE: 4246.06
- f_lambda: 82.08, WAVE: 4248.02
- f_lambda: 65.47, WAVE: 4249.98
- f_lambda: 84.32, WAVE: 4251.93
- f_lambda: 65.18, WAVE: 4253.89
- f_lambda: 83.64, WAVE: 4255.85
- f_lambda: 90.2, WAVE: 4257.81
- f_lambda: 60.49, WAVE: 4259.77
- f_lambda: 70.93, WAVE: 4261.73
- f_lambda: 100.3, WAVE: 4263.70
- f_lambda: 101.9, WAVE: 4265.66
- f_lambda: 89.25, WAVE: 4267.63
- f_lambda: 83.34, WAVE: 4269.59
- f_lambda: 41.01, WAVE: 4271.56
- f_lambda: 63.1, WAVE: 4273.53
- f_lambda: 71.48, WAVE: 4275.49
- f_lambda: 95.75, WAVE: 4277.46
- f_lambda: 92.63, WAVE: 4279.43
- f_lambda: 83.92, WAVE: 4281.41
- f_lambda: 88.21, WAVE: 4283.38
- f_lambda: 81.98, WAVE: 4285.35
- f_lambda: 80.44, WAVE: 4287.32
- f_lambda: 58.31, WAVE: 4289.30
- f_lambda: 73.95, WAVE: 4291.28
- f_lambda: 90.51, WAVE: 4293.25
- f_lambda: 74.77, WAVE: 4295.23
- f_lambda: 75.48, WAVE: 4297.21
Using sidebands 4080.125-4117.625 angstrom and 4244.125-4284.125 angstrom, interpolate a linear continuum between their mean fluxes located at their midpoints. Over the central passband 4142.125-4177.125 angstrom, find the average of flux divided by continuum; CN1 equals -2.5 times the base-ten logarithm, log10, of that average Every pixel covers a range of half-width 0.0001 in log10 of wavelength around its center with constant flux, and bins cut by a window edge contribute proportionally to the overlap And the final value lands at 0.02 mag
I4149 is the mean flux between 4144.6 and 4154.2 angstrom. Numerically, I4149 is 88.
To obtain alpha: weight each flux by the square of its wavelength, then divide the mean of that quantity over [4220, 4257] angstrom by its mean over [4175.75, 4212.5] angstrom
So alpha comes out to 0.92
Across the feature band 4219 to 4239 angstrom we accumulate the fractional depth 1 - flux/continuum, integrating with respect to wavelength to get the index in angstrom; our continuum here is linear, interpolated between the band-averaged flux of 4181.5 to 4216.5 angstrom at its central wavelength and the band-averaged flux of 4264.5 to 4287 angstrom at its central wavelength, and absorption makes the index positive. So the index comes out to 2.99 angstrom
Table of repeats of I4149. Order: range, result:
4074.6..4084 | 85.8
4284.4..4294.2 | 77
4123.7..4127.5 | 105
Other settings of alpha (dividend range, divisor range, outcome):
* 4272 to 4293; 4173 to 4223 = 0.94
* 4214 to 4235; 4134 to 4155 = 0.92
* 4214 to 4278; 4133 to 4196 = 0.94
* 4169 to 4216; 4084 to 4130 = 0.96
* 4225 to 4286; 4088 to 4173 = 0.94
